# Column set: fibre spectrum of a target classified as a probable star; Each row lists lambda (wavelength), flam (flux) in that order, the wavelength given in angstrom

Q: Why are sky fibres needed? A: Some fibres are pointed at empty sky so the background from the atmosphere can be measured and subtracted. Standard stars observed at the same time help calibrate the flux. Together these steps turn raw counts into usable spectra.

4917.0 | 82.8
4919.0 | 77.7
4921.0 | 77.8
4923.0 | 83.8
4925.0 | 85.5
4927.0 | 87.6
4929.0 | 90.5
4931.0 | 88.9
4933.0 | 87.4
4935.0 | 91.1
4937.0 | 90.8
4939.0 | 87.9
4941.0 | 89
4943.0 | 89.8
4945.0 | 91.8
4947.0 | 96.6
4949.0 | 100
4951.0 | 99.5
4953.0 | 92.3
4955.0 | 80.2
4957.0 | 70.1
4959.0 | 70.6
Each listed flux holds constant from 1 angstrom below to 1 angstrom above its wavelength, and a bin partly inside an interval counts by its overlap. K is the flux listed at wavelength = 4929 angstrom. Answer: 90.5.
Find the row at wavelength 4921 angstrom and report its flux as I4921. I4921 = 77.8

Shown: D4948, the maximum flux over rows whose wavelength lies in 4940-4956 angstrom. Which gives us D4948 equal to 100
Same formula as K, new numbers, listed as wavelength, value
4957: 70.1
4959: 70.6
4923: 83.8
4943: 89.8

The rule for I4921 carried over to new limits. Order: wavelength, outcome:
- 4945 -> 91.8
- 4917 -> 82.8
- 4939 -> 87.9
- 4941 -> 89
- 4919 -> 77.7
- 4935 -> 91.1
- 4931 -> 88.9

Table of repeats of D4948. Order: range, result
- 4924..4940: 91.1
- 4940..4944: 89.8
